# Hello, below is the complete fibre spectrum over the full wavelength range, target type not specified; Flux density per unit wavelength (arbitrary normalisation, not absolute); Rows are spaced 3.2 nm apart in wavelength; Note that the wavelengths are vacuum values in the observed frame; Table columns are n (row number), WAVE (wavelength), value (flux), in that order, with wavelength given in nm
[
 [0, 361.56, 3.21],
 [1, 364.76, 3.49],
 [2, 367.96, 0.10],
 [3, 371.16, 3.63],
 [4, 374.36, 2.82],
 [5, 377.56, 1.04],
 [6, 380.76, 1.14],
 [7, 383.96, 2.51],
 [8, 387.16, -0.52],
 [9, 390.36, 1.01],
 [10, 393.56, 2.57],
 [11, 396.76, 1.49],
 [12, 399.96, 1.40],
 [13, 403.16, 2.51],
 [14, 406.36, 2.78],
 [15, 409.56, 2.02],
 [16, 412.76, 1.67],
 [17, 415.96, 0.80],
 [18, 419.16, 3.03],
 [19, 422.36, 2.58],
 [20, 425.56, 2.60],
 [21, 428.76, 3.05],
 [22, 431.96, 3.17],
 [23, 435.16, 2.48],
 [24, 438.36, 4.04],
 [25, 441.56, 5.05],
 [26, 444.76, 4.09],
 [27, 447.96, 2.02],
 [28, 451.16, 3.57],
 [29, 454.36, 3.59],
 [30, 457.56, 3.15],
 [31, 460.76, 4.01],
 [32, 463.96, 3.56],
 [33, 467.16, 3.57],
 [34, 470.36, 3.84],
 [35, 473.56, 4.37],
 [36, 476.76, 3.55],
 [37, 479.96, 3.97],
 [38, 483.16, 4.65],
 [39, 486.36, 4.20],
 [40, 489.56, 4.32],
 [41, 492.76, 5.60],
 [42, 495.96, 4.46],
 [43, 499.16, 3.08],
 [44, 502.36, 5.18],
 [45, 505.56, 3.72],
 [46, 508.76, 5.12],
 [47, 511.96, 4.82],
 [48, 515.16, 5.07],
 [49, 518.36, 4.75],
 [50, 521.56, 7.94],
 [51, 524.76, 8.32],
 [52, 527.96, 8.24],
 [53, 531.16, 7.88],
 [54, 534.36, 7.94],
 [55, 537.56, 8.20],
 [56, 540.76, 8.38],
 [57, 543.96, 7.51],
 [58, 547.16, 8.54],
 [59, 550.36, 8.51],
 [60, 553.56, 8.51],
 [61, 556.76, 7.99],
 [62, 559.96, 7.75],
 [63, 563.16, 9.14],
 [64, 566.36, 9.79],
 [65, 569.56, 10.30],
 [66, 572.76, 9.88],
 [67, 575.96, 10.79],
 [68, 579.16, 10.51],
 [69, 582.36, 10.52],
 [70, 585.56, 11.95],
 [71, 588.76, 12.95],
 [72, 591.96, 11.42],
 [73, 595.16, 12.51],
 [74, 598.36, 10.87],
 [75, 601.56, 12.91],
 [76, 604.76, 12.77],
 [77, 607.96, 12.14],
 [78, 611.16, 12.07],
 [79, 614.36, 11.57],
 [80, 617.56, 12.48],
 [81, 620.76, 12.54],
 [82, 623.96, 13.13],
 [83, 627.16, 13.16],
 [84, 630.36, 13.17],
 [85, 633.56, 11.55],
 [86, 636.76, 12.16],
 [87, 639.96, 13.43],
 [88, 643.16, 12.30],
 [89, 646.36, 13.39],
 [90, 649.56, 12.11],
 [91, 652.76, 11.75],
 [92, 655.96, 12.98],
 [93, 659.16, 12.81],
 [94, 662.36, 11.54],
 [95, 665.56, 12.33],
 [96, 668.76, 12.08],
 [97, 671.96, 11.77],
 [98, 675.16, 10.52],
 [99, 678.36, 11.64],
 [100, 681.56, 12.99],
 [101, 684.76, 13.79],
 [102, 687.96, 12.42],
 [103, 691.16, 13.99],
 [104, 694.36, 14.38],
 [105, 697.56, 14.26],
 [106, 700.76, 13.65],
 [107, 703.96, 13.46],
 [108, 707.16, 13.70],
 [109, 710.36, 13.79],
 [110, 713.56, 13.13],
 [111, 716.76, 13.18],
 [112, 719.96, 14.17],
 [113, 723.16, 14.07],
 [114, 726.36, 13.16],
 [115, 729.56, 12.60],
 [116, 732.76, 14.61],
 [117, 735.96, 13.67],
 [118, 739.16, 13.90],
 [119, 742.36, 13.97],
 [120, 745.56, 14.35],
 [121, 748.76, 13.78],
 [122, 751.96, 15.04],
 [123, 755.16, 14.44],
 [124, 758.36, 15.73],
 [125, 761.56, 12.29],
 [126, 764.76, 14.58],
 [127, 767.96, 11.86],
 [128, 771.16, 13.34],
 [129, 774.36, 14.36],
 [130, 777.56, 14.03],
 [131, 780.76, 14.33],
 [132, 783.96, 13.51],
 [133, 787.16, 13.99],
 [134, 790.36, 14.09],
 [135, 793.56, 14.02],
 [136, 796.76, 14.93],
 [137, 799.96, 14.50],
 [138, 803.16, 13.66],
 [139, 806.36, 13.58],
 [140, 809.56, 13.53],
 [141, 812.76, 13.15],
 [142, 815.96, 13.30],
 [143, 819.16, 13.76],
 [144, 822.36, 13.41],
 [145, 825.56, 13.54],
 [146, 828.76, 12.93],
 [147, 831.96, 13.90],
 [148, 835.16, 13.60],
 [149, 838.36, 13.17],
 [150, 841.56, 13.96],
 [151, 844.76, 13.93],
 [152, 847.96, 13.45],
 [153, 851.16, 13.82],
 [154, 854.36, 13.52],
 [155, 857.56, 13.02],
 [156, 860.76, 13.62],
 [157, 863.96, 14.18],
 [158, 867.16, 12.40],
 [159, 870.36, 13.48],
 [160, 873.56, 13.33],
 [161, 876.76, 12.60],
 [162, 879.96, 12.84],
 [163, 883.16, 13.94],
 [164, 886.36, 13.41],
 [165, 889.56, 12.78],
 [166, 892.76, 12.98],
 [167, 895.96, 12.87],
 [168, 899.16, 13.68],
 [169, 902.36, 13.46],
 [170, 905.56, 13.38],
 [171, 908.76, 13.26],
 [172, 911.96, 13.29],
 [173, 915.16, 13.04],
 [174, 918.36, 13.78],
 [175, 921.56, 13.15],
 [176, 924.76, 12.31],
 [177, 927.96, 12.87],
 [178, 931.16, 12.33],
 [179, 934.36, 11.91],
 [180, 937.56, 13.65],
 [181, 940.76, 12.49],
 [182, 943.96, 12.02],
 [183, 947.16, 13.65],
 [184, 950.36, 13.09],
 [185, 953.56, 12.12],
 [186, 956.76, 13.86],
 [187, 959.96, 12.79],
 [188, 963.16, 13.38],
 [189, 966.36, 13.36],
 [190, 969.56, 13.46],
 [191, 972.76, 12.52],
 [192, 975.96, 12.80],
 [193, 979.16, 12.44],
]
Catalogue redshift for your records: 0.30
